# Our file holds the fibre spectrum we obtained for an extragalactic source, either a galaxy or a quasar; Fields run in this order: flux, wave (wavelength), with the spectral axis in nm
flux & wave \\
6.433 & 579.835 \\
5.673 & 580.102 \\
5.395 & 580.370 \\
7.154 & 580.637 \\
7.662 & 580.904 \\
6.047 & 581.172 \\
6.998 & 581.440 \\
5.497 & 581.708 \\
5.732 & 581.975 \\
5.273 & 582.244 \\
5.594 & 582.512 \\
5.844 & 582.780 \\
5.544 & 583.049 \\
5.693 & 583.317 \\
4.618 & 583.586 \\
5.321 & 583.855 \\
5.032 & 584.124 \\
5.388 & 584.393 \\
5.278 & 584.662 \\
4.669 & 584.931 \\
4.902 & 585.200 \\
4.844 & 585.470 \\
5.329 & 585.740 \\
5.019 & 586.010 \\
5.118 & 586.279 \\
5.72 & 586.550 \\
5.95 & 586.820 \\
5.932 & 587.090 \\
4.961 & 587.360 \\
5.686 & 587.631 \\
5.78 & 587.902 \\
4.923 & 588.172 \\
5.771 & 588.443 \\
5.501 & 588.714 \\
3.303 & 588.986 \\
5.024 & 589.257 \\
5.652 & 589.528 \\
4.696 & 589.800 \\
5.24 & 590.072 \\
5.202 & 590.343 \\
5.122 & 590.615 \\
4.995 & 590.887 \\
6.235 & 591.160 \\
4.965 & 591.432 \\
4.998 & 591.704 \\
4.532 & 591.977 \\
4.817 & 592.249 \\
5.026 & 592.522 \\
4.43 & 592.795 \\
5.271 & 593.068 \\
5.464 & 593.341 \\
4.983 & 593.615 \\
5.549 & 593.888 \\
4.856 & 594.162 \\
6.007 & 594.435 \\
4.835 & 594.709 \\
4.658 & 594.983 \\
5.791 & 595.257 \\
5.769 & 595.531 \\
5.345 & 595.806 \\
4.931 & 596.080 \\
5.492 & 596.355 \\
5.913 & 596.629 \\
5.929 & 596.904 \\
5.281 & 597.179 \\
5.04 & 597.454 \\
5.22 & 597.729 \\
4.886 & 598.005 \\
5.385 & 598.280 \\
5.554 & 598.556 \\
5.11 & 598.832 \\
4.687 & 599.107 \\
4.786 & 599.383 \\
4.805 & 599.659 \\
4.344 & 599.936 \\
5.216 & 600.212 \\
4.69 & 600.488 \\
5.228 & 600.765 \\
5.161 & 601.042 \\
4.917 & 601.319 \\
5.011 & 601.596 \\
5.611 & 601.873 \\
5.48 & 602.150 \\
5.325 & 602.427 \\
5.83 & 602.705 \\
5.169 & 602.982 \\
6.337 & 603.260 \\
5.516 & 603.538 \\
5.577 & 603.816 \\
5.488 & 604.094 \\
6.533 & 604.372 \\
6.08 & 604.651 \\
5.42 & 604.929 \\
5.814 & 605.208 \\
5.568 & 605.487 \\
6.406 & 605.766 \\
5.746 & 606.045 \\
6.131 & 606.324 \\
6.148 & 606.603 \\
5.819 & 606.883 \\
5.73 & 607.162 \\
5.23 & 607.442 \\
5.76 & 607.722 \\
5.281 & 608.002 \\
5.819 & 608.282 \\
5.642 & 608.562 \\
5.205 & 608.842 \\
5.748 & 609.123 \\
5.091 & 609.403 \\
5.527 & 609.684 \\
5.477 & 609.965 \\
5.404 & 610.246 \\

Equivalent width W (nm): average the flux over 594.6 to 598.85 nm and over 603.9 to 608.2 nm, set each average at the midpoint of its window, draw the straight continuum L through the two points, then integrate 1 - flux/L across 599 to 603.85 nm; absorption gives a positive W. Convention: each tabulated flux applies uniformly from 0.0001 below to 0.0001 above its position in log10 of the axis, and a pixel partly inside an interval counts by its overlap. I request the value 0.32 nm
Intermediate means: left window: 5.33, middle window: 5.2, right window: 5.81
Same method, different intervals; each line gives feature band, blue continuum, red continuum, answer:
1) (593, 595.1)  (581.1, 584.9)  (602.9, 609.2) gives 0.16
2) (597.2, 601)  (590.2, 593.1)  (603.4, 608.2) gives 0.30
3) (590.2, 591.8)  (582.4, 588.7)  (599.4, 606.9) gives 0.04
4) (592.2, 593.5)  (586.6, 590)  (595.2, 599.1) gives 0.08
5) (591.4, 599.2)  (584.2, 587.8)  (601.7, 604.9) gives 0.44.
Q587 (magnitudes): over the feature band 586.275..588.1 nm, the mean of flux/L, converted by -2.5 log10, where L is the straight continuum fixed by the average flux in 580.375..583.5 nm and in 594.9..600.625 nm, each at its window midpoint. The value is 0.03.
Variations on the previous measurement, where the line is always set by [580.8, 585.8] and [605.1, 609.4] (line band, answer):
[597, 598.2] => 0.099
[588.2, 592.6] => 0.106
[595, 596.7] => 0.032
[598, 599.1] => 0.087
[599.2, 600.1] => 0.210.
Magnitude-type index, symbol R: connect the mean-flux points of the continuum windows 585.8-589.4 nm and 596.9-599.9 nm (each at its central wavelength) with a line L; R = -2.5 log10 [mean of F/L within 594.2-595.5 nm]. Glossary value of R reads -0.04 mag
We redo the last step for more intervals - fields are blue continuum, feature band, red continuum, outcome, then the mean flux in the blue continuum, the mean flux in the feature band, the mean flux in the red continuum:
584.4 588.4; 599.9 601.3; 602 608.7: 0.14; 5.31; 4.97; 5.74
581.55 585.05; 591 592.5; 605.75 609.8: 0.07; 5.36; 5.1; 5.66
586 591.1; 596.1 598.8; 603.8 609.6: 0.02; 5.26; 5.38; 5.73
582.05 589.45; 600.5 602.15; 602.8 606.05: 0.11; 5.27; 5.17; 5.81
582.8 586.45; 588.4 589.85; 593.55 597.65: 0.06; 5.16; 4.96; 5.36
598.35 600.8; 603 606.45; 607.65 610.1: -0.12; 4.94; 5.86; 5.5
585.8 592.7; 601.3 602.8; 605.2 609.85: 0.03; 5.2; 5.39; 5.68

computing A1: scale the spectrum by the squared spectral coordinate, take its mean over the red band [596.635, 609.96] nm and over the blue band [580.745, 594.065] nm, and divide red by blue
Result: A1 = 1.08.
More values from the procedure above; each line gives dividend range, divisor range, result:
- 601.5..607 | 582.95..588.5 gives 1.16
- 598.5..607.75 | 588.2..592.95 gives 1.14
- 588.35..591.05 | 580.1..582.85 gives 0.85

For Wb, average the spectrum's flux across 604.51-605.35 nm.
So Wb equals 5.77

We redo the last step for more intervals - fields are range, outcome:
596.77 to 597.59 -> 5.42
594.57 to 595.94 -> 5.28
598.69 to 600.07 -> 4.75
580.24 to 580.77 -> 6.28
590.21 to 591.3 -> 5.38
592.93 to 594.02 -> 5.31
